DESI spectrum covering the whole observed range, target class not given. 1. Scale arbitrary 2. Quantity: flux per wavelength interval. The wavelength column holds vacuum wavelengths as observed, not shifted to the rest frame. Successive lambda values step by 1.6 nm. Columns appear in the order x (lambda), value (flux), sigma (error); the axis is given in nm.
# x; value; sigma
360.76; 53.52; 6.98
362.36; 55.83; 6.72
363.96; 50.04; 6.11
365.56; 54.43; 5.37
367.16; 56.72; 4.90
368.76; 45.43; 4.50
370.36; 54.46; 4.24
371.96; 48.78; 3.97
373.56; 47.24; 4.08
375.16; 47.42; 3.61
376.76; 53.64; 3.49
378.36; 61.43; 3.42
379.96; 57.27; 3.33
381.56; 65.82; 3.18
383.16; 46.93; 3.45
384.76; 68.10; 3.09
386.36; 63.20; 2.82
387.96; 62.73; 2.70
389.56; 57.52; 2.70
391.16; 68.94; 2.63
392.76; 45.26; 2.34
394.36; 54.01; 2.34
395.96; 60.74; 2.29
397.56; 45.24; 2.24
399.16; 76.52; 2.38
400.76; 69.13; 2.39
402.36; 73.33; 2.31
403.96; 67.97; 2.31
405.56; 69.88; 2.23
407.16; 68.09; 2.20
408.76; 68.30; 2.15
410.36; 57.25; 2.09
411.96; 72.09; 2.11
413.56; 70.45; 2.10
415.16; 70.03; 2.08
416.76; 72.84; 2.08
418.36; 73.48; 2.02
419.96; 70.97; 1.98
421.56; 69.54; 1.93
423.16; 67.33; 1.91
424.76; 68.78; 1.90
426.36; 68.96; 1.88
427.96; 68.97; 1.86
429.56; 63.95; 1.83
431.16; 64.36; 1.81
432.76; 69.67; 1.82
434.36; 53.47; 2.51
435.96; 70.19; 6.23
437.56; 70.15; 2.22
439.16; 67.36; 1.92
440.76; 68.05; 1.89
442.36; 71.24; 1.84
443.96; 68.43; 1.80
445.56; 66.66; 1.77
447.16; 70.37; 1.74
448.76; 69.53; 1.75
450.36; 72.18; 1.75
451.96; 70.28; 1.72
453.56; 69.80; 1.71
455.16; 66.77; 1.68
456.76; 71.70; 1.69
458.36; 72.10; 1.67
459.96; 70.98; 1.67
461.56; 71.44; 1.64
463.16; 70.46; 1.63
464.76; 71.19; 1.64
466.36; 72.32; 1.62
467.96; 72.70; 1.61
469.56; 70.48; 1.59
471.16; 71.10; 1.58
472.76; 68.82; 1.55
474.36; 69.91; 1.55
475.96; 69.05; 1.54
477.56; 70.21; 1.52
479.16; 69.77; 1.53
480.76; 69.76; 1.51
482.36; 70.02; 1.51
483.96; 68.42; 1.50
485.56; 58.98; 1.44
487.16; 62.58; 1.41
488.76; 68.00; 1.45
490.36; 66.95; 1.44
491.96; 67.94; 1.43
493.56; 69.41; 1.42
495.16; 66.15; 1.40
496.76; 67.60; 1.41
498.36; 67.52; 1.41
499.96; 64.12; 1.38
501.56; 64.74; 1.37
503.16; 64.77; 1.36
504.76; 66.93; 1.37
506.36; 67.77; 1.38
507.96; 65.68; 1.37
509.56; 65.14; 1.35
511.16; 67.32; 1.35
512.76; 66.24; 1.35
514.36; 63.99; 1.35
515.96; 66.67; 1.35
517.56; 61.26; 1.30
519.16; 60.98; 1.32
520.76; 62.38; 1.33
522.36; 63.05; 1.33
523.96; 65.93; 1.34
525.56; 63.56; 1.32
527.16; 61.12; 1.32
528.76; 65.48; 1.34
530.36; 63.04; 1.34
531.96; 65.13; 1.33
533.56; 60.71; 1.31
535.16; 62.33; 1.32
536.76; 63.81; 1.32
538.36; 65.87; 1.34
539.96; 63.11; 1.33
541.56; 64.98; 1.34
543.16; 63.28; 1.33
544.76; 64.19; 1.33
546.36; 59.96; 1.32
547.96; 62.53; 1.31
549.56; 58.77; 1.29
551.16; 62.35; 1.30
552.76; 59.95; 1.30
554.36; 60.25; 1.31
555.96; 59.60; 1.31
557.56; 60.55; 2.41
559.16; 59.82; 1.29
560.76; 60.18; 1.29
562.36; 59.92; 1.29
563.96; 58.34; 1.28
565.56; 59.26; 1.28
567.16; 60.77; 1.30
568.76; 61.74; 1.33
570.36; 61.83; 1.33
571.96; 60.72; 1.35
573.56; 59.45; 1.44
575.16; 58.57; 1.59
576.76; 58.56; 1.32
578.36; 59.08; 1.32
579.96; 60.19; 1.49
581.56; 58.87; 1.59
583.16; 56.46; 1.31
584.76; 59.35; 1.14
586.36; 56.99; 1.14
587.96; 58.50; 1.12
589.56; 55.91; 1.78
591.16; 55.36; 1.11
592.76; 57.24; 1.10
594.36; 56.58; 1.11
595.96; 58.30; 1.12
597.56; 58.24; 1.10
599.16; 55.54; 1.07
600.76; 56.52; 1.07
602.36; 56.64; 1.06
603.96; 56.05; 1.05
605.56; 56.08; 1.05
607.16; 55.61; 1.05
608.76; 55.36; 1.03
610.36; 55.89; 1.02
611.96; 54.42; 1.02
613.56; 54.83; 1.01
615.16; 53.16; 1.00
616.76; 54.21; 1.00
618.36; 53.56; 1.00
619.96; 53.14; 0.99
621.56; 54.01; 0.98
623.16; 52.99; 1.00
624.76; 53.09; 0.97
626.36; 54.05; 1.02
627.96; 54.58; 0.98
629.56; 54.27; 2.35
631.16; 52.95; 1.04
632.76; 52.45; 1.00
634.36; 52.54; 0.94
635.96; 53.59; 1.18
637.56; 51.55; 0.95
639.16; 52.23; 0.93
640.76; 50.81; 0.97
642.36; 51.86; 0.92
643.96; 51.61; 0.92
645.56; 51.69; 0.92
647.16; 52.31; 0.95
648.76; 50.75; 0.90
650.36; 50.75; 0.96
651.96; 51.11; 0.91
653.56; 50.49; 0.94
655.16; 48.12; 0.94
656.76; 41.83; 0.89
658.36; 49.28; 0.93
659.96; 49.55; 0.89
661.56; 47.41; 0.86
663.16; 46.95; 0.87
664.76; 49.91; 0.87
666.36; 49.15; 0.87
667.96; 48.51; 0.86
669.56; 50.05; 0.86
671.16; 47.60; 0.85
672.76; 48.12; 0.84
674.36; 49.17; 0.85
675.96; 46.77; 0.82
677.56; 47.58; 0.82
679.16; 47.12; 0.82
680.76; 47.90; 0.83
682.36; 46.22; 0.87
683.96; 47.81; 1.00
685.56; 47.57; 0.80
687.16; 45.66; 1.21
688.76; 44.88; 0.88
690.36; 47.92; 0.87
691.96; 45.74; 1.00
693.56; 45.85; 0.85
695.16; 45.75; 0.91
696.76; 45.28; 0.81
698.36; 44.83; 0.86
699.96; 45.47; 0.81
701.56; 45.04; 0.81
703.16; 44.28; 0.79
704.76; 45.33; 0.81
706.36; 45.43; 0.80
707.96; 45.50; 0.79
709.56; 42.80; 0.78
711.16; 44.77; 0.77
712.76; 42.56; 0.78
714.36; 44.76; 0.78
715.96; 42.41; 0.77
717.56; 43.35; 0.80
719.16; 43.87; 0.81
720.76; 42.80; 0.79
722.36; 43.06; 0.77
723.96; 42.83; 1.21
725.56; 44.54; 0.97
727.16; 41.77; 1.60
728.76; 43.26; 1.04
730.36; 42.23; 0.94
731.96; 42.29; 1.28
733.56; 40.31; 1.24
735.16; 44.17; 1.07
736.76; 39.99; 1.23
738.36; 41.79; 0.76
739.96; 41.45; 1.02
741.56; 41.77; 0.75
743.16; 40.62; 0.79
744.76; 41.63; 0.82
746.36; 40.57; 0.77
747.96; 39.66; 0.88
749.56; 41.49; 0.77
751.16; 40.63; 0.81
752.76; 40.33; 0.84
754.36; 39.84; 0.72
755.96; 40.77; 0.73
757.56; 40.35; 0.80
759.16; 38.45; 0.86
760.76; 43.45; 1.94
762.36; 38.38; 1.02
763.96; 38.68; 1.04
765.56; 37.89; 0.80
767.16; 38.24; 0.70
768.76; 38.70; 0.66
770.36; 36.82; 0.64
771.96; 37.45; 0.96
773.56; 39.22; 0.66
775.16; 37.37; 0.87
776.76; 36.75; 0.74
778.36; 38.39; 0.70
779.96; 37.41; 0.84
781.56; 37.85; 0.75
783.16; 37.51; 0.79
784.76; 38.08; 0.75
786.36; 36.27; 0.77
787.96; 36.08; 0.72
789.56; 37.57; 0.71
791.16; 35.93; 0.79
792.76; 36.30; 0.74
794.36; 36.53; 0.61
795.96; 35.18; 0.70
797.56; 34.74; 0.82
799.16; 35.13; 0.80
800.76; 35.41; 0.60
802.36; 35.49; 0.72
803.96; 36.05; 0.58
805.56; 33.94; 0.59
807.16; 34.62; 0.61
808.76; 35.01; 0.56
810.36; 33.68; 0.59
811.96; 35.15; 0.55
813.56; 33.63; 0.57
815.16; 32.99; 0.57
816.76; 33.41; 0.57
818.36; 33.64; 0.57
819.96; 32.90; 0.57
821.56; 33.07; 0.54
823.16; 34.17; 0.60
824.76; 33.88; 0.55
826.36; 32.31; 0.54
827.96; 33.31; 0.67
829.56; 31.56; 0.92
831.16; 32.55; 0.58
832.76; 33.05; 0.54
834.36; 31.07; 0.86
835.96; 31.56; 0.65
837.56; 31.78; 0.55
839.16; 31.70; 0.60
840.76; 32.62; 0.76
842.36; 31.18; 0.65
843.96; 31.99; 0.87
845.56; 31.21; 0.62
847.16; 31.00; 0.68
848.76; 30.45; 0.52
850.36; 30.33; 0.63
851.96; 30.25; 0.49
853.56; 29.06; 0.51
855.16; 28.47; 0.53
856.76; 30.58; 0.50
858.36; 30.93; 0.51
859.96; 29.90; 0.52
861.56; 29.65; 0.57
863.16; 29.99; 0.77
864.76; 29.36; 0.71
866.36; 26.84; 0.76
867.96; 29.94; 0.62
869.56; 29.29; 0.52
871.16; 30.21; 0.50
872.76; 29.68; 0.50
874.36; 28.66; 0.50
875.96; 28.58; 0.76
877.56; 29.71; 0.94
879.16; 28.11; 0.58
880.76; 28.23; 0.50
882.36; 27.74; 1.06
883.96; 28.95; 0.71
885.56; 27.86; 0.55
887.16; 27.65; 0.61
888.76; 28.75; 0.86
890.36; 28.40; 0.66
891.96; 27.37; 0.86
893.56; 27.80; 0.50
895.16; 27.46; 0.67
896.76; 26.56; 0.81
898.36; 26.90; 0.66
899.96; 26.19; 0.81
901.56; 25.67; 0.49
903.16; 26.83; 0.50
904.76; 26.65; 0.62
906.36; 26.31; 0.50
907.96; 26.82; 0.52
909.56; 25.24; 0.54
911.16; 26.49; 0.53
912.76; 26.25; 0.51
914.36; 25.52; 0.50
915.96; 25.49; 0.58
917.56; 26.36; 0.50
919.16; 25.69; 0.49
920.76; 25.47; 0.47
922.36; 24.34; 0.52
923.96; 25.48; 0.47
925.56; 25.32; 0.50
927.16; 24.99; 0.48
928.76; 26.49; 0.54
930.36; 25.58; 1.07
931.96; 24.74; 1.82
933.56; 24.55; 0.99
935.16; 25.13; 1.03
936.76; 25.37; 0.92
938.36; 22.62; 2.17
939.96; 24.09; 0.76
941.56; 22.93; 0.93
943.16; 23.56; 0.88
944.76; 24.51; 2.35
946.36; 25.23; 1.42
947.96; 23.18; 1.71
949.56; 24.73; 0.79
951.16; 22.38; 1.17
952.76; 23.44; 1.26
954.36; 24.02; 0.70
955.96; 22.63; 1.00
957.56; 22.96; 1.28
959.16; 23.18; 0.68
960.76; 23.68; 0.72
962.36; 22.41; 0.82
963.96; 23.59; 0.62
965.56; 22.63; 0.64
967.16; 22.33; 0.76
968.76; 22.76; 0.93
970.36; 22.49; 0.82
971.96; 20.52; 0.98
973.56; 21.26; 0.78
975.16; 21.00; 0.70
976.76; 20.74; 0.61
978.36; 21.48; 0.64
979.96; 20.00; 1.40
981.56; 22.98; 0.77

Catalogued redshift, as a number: 0.000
